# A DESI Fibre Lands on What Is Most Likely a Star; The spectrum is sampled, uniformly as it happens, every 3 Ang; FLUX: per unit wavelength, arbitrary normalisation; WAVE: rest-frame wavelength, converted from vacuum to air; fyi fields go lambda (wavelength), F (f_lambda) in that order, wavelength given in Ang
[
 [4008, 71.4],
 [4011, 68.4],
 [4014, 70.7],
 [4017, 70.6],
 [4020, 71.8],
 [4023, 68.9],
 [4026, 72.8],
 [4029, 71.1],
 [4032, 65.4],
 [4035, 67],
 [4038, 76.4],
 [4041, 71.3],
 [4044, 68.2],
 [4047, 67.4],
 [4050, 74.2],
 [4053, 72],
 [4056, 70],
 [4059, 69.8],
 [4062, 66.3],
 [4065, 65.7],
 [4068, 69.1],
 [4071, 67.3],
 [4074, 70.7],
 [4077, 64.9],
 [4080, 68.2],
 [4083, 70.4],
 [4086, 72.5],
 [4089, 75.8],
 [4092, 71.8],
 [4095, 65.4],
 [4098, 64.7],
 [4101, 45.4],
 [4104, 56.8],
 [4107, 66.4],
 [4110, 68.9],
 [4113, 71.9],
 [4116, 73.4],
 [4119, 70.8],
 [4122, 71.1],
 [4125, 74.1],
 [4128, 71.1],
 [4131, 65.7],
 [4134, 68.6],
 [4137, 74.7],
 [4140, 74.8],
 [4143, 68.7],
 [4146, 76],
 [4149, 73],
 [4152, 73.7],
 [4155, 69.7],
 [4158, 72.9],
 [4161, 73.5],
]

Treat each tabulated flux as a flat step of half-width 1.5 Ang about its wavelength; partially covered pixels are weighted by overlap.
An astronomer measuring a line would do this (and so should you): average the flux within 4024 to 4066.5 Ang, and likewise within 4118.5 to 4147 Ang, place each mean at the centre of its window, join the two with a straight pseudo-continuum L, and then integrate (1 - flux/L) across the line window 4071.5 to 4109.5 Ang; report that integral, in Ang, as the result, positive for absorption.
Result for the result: 2.4 Ang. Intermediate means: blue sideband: 69.8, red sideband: 71.5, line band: 66.2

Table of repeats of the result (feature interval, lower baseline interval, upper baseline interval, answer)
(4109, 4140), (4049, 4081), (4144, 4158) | 0.2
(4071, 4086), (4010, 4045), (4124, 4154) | 0.5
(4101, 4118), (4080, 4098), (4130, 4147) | 1.3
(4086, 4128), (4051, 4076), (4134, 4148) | 2.0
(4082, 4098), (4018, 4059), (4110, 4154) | 0.1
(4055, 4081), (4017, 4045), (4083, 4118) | 0.2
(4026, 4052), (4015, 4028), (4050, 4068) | 0.0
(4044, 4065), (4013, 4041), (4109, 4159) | 0.4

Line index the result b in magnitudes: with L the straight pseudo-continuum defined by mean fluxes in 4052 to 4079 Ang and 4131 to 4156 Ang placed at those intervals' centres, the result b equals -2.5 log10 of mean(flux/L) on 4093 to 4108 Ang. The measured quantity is 0.17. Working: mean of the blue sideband 68.4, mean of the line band 59.9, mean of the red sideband 72.1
